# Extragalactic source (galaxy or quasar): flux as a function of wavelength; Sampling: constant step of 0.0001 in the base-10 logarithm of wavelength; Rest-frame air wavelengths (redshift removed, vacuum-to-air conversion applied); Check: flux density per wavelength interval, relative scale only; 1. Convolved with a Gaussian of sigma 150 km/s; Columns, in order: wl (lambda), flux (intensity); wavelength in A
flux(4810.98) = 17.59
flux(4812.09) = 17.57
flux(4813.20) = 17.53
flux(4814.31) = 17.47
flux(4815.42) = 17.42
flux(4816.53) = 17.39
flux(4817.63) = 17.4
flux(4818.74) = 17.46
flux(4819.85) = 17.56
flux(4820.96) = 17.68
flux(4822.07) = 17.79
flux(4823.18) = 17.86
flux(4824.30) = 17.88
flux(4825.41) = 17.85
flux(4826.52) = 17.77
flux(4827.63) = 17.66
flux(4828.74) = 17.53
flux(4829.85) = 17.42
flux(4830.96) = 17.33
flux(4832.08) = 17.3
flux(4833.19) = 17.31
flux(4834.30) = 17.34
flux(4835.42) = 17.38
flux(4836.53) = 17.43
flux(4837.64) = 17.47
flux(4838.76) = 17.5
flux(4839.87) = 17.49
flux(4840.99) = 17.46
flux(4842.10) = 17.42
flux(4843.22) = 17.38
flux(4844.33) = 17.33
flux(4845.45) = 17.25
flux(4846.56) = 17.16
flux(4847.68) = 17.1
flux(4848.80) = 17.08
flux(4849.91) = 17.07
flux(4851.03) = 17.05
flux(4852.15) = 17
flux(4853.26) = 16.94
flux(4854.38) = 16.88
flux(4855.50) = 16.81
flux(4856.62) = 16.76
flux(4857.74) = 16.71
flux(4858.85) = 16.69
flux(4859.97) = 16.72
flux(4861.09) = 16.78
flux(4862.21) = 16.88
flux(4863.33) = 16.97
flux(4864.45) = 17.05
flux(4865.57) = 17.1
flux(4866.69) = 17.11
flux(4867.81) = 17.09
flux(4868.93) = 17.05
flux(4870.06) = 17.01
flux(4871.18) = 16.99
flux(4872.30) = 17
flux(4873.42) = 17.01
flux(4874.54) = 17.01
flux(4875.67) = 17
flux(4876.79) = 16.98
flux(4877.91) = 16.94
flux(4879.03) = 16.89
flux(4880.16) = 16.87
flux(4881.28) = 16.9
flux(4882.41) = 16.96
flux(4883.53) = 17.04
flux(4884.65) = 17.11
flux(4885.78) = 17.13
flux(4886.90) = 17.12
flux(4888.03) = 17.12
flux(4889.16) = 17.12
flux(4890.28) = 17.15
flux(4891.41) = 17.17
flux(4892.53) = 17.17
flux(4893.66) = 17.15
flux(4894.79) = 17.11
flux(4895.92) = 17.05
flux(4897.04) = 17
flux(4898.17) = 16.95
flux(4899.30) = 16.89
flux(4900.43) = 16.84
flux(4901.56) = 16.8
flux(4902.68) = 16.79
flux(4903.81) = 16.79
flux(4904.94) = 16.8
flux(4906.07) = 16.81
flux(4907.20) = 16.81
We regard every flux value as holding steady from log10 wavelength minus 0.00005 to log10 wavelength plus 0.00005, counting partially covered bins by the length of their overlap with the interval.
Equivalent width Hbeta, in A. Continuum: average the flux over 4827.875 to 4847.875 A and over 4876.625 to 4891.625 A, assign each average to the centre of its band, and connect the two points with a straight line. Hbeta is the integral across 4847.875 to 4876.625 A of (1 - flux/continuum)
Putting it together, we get 0.4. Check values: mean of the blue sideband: 17.4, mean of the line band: 17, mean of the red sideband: 17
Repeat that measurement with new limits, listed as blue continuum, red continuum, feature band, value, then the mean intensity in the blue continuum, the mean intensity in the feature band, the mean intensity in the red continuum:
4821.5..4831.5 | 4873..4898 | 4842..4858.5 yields 0.36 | 17.7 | 17.1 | 17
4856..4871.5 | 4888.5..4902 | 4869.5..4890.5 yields -0.05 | 16.9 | 17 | 17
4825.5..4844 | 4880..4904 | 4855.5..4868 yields 0.27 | 17.5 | 16.9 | 17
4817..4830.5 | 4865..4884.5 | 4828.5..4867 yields 0.46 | 17.7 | 17.1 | 17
